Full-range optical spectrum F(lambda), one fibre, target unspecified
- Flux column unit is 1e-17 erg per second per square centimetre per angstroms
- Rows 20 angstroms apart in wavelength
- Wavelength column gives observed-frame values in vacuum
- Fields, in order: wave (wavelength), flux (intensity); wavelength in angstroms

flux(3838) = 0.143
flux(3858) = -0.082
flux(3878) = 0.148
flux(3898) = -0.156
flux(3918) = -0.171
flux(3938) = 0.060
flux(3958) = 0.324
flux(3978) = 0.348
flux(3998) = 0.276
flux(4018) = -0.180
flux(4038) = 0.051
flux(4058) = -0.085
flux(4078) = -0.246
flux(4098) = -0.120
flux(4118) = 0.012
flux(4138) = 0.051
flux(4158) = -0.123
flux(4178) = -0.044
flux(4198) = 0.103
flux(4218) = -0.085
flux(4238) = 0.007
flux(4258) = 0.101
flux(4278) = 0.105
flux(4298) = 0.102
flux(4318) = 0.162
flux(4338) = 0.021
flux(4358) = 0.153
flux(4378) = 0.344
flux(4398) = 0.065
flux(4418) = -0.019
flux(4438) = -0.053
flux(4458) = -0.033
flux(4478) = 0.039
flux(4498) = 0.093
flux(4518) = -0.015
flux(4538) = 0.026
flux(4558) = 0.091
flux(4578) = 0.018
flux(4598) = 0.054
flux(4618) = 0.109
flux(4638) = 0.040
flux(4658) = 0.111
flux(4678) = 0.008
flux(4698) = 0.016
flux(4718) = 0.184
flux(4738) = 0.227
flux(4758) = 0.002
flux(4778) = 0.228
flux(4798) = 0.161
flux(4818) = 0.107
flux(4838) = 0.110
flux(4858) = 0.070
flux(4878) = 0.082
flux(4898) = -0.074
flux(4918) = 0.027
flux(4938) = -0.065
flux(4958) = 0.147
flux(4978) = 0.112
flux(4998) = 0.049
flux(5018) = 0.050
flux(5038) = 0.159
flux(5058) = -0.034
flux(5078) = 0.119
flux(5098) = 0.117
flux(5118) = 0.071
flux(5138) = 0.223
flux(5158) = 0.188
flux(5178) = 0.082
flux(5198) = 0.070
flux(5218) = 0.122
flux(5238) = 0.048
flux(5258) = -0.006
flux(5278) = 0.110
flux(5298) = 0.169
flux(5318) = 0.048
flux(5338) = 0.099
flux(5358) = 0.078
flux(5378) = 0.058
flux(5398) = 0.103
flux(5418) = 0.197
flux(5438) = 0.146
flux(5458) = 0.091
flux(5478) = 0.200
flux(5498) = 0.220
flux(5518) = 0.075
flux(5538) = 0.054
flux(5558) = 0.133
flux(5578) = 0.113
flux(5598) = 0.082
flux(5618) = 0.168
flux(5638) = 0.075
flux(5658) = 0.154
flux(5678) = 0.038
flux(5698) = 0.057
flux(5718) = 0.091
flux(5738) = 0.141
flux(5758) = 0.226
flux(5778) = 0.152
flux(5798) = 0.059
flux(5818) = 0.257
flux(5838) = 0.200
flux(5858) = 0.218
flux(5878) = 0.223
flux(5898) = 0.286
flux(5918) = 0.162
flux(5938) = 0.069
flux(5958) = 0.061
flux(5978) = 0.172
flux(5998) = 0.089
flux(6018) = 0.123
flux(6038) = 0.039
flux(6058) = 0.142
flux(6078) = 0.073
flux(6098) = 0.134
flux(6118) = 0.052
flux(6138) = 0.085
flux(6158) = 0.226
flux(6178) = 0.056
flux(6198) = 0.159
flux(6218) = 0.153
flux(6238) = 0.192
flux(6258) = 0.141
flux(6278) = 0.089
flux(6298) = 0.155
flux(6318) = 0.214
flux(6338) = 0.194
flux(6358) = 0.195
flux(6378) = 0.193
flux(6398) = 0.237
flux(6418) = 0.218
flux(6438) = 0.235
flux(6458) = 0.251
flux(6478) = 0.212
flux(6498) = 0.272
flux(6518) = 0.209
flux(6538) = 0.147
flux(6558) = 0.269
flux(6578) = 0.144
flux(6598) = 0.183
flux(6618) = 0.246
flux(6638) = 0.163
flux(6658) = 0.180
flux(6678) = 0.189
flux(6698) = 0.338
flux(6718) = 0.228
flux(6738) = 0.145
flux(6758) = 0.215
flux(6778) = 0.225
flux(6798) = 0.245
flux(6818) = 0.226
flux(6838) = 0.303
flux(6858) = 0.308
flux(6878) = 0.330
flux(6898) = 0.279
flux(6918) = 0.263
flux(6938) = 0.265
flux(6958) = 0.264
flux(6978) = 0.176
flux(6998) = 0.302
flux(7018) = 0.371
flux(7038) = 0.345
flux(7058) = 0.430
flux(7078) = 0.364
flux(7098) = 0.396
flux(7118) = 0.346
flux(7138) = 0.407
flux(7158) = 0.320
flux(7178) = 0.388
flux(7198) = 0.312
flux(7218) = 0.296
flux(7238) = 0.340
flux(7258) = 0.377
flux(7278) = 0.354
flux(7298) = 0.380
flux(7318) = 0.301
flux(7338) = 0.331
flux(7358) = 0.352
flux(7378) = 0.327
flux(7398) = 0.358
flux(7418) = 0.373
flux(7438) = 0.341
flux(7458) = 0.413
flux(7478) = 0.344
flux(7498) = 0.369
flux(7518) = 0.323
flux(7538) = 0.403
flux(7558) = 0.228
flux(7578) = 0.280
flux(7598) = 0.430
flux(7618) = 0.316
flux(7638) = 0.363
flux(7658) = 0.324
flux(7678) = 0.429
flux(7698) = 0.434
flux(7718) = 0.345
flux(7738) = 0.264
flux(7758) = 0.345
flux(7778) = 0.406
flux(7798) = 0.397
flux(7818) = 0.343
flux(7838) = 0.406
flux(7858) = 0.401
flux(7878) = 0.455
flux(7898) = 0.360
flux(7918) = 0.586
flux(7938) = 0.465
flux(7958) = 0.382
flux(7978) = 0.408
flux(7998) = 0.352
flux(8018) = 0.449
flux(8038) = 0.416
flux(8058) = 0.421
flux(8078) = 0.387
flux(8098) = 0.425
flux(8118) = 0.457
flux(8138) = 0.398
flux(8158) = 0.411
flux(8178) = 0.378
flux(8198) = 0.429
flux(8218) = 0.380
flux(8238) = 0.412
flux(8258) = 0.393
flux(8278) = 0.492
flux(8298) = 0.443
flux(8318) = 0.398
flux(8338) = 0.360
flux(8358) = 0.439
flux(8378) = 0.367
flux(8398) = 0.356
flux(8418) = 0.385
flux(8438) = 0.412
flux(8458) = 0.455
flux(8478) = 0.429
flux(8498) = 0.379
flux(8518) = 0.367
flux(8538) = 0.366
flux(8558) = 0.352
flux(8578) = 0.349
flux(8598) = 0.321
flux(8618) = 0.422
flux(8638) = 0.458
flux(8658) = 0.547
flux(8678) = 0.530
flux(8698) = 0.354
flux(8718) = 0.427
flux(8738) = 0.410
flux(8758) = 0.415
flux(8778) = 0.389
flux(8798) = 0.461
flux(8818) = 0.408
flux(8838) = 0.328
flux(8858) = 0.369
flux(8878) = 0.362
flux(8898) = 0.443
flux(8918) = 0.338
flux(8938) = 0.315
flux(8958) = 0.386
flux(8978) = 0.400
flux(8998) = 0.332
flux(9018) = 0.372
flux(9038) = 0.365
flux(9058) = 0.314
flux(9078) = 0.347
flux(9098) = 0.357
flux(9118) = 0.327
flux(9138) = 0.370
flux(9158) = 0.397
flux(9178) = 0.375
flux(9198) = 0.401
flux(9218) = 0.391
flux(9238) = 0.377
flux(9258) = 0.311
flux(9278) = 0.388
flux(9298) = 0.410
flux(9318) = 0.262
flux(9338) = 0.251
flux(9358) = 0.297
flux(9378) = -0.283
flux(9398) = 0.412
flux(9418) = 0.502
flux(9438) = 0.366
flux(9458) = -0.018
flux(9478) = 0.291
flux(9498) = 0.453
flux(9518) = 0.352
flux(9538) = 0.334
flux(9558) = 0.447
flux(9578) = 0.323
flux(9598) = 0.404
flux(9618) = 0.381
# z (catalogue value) 0.758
